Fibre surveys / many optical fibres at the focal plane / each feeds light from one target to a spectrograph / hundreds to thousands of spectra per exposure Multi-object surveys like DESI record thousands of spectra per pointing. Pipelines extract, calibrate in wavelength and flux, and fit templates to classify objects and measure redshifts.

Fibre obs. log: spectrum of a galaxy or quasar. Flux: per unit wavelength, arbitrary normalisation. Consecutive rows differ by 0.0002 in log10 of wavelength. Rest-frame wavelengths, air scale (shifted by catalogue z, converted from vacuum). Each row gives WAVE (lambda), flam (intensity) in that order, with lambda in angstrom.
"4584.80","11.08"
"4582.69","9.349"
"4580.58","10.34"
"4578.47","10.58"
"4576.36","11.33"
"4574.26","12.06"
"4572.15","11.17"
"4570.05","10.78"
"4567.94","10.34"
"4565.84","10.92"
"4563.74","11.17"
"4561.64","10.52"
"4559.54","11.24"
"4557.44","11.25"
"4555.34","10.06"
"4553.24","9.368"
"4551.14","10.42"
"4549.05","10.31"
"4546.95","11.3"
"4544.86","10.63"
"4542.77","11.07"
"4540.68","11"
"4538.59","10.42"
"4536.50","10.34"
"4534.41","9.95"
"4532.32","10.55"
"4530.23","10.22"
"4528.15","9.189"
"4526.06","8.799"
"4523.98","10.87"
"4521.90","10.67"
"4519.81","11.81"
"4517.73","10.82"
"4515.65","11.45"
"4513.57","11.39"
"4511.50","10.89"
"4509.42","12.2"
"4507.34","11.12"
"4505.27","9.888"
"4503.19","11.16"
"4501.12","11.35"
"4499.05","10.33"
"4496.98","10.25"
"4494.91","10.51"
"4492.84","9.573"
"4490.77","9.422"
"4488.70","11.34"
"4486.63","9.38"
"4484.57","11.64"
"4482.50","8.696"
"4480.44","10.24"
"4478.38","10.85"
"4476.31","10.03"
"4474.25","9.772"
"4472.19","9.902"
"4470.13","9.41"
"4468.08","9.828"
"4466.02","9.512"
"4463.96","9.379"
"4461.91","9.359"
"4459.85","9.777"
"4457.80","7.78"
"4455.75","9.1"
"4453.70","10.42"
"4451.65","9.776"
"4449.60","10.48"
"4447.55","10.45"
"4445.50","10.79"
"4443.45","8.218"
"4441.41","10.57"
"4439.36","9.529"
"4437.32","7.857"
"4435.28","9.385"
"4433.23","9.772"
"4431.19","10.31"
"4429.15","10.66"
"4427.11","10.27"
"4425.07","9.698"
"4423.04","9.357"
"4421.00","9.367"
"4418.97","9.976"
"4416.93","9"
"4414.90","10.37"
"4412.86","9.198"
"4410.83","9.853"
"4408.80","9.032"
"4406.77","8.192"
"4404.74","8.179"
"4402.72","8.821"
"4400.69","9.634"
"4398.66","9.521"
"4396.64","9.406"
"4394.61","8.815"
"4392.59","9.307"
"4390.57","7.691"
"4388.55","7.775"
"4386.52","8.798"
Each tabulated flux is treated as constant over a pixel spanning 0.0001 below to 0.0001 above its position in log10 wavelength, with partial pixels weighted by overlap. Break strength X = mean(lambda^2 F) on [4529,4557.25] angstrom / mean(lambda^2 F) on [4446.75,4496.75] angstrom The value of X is 1.1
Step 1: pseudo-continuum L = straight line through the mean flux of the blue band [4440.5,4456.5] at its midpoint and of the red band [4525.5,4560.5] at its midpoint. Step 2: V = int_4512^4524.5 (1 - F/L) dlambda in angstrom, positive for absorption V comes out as -1.1 angstrom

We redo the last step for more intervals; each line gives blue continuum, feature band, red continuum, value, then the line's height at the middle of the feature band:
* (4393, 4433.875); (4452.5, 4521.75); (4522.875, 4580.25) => -1.3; 10.1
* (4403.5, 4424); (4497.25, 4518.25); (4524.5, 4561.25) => -2.0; 10.1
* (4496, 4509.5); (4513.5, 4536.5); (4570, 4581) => 0.9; 10.9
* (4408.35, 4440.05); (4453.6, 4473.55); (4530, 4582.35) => 1.1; 9.93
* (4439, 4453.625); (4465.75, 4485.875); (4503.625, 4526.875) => 0.8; 10.4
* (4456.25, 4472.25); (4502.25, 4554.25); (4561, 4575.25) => -1.4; 10.4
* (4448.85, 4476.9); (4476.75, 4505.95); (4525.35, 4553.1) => -1.4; 9.86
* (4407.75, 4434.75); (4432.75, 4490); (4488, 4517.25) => 2.8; 10.3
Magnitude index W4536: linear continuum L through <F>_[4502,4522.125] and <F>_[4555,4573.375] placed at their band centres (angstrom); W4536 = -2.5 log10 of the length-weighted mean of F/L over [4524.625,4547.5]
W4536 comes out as 0.073 mag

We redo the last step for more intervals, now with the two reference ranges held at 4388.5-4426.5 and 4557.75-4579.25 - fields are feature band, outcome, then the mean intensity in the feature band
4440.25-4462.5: -0.004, 9.71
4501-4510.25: -0.081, 11.1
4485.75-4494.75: 0.015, 9.99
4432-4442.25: 0.011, 9.42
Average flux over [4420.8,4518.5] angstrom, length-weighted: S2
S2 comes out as 10.1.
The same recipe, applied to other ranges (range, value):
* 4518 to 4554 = 10.4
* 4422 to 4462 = 9.68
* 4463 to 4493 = 9.94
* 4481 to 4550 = 10.6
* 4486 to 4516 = 10.7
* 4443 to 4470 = 9.63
